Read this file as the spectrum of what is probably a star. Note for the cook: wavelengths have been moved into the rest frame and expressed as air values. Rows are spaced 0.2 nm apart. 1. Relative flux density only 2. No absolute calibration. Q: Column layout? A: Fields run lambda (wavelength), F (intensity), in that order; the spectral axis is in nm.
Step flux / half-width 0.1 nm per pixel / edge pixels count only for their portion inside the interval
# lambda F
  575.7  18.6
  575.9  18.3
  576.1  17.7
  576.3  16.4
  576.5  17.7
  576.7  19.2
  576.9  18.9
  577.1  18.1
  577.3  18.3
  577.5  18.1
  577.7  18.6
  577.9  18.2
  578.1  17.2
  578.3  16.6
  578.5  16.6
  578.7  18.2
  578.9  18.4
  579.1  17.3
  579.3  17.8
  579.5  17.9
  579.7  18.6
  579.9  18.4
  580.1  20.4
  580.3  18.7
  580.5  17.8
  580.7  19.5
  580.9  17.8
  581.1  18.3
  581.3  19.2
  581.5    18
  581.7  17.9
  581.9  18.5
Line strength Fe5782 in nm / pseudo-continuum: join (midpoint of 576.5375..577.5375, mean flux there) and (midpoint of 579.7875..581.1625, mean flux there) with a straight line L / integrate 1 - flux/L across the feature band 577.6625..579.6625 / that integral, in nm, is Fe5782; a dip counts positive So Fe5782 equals 0.10 nm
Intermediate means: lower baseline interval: 18.5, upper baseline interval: 18.7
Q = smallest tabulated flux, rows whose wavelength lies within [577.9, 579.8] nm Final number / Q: 16.6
